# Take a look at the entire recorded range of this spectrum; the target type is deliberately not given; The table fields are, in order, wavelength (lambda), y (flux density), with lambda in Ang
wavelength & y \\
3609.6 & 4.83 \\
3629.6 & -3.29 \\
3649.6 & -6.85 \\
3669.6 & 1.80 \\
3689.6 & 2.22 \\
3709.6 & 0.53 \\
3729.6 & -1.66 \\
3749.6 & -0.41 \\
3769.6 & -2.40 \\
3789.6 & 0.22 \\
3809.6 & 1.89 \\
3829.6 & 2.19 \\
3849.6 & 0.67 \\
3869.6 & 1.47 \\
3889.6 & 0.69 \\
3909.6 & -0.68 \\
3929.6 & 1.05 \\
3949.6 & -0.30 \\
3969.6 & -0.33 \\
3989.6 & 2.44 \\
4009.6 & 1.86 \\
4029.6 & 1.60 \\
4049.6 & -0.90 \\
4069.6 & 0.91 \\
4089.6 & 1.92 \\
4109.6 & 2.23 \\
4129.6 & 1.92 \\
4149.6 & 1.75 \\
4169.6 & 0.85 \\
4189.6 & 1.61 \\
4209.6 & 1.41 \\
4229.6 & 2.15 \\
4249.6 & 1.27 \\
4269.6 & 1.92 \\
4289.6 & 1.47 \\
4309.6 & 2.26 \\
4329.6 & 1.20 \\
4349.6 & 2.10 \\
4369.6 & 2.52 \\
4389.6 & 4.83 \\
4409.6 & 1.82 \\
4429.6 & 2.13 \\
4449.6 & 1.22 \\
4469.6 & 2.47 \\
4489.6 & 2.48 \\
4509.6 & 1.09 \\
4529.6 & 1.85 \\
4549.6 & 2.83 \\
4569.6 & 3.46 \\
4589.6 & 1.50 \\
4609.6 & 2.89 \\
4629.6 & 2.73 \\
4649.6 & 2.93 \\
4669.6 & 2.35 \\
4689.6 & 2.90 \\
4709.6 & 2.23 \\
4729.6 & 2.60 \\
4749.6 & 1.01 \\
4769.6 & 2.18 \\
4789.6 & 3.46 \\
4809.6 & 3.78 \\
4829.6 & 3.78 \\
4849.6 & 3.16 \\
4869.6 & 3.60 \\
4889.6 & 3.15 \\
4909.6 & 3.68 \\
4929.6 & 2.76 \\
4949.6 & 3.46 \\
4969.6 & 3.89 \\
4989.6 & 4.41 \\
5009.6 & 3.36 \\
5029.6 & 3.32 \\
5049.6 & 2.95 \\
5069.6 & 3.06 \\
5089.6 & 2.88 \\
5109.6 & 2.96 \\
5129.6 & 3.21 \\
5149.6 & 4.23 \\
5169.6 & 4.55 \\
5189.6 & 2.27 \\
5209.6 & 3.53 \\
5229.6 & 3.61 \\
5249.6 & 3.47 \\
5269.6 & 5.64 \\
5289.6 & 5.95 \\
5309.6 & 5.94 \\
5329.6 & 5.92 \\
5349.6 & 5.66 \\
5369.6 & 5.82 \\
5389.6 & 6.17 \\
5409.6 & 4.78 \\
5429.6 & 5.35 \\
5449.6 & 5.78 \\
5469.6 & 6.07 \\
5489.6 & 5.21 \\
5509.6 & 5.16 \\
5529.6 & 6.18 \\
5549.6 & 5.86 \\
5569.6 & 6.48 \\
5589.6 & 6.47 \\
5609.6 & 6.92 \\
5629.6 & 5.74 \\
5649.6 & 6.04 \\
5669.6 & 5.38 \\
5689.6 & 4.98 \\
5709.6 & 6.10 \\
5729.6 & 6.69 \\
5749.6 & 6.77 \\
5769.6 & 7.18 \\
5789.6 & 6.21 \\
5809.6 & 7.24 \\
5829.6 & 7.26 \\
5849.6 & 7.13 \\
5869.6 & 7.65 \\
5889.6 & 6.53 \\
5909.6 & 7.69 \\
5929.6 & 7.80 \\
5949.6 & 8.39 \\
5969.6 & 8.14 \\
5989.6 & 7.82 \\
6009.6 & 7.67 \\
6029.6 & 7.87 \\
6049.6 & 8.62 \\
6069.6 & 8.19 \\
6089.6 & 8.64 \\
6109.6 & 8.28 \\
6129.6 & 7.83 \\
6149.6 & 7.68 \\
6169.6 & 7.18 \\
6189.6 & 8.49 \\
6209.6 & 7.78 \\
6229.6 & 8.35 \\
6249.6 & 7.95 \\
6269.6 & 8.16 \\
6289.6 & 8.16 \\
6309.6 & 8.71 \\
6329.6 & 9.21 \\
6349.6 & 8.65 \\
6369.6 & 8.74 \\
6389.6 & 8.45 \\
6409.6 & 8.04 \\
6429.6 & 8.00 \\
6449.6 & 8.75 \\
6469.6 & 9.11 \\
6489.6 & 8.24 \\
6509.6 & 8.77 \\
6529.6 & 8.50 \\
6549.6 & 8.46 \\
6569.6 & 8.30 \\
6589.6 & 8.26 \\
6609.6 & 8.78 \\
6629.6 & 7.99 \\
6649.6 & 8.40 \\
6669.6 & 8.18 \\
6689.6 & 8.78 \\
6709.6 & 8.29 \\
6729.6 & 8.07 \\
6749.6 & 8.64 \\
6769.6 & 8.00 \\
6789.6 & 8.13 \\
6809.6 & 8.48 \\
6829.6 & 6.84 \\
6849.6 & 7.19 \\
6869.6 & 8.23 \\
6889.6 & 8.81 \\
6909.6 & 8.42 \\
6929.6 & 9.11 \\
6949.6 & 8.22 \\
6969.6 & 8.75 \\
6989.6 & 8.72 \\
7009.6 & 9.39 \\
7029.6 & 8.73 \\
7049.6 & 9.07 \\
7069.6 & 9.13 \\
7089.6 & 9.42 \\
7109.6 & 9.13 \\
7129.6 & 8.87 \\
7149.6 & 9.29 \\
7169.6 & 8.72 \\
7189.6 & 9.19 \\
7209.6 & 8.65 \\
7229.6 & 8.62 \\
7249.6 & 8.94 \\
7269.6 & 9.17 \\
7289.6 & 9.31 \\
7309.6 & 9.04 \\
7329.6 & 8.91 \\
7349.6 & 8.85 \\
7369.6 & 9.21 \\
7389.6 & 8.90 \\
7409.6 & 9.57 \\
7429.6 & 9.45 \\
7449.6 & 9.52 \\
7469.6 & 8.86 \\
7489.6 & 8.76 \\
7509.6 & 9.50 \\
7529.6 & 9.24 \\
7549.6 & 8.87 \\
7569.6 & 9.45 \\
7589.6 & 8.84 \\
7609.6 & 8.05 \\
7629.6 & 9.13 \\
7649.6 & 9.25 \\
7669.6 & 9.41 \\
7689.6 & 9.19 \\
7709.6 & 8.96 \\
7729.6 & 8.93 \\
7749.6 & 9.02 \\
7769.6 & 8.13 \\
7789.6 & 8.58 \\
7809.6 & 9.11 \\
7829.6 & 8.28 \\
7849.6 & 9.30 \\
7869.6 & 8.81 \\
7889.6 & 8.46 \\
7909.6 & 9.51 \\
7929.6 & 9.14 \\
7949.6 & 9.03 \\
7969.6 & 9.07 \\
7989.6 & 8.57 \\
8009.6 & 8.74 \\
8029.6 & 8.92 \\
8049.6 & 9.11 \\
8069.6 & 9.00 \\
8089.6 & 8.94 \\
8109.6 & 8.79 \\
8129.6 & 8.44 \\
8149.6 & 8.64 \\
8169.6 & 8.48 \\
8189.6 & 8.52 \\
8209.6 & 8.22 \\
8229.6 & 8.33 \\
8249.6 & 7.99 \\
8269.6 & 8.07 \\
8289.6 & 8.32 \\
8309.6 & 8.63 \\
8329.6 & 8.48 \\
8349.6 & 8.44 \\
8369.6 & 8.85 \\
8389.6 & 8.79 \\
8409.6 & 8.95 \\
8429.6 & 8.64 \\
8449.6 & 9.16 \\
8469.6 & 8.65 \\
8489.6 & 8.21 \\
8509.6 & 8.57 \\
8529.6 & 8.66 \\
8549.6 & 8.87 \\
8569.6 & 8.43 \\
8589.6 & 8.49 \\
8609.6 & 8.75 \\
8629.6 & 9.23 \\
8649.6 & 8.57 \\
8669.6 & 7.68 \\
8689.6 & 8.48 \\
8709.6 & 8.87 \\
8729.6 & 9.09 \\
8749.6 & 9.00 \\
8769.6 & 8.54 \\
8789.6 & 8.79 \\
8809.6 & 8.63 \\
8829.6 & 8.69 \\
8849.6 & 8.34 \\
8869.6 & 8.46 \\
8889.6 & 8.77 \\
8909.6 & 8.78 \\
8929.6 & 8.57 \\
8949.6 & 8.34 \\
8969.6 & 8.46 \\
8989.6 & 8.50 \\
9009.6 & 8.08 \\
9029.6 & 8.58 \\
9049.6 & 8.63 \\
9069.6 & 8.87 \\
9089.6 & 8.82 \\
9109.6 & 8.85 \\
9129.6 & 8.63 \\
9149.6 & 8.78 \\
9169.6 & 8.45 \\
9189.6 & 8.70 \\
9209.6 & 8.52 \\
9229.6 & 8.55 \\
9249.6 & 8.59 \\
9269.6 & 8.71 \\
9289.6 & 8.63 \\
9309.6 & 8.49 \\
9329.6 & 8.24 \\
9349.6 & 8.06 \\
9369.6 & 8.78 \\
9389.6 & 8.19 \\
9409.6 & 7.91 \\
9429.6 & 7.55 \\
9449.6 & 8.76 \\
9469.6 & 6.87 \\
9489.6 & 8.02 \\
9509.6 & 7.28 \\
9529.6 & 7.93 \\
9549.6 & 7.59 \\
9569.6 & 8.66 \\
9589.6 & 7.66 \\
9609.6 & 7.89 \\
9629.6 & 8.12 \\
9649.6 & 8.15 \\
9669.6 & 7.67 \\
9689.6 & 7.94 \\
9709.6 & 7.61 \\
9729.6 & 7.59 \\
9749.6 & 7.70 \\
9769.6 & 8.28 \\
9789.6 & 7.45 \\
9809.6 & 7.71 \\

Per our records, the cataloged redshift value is 0.32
